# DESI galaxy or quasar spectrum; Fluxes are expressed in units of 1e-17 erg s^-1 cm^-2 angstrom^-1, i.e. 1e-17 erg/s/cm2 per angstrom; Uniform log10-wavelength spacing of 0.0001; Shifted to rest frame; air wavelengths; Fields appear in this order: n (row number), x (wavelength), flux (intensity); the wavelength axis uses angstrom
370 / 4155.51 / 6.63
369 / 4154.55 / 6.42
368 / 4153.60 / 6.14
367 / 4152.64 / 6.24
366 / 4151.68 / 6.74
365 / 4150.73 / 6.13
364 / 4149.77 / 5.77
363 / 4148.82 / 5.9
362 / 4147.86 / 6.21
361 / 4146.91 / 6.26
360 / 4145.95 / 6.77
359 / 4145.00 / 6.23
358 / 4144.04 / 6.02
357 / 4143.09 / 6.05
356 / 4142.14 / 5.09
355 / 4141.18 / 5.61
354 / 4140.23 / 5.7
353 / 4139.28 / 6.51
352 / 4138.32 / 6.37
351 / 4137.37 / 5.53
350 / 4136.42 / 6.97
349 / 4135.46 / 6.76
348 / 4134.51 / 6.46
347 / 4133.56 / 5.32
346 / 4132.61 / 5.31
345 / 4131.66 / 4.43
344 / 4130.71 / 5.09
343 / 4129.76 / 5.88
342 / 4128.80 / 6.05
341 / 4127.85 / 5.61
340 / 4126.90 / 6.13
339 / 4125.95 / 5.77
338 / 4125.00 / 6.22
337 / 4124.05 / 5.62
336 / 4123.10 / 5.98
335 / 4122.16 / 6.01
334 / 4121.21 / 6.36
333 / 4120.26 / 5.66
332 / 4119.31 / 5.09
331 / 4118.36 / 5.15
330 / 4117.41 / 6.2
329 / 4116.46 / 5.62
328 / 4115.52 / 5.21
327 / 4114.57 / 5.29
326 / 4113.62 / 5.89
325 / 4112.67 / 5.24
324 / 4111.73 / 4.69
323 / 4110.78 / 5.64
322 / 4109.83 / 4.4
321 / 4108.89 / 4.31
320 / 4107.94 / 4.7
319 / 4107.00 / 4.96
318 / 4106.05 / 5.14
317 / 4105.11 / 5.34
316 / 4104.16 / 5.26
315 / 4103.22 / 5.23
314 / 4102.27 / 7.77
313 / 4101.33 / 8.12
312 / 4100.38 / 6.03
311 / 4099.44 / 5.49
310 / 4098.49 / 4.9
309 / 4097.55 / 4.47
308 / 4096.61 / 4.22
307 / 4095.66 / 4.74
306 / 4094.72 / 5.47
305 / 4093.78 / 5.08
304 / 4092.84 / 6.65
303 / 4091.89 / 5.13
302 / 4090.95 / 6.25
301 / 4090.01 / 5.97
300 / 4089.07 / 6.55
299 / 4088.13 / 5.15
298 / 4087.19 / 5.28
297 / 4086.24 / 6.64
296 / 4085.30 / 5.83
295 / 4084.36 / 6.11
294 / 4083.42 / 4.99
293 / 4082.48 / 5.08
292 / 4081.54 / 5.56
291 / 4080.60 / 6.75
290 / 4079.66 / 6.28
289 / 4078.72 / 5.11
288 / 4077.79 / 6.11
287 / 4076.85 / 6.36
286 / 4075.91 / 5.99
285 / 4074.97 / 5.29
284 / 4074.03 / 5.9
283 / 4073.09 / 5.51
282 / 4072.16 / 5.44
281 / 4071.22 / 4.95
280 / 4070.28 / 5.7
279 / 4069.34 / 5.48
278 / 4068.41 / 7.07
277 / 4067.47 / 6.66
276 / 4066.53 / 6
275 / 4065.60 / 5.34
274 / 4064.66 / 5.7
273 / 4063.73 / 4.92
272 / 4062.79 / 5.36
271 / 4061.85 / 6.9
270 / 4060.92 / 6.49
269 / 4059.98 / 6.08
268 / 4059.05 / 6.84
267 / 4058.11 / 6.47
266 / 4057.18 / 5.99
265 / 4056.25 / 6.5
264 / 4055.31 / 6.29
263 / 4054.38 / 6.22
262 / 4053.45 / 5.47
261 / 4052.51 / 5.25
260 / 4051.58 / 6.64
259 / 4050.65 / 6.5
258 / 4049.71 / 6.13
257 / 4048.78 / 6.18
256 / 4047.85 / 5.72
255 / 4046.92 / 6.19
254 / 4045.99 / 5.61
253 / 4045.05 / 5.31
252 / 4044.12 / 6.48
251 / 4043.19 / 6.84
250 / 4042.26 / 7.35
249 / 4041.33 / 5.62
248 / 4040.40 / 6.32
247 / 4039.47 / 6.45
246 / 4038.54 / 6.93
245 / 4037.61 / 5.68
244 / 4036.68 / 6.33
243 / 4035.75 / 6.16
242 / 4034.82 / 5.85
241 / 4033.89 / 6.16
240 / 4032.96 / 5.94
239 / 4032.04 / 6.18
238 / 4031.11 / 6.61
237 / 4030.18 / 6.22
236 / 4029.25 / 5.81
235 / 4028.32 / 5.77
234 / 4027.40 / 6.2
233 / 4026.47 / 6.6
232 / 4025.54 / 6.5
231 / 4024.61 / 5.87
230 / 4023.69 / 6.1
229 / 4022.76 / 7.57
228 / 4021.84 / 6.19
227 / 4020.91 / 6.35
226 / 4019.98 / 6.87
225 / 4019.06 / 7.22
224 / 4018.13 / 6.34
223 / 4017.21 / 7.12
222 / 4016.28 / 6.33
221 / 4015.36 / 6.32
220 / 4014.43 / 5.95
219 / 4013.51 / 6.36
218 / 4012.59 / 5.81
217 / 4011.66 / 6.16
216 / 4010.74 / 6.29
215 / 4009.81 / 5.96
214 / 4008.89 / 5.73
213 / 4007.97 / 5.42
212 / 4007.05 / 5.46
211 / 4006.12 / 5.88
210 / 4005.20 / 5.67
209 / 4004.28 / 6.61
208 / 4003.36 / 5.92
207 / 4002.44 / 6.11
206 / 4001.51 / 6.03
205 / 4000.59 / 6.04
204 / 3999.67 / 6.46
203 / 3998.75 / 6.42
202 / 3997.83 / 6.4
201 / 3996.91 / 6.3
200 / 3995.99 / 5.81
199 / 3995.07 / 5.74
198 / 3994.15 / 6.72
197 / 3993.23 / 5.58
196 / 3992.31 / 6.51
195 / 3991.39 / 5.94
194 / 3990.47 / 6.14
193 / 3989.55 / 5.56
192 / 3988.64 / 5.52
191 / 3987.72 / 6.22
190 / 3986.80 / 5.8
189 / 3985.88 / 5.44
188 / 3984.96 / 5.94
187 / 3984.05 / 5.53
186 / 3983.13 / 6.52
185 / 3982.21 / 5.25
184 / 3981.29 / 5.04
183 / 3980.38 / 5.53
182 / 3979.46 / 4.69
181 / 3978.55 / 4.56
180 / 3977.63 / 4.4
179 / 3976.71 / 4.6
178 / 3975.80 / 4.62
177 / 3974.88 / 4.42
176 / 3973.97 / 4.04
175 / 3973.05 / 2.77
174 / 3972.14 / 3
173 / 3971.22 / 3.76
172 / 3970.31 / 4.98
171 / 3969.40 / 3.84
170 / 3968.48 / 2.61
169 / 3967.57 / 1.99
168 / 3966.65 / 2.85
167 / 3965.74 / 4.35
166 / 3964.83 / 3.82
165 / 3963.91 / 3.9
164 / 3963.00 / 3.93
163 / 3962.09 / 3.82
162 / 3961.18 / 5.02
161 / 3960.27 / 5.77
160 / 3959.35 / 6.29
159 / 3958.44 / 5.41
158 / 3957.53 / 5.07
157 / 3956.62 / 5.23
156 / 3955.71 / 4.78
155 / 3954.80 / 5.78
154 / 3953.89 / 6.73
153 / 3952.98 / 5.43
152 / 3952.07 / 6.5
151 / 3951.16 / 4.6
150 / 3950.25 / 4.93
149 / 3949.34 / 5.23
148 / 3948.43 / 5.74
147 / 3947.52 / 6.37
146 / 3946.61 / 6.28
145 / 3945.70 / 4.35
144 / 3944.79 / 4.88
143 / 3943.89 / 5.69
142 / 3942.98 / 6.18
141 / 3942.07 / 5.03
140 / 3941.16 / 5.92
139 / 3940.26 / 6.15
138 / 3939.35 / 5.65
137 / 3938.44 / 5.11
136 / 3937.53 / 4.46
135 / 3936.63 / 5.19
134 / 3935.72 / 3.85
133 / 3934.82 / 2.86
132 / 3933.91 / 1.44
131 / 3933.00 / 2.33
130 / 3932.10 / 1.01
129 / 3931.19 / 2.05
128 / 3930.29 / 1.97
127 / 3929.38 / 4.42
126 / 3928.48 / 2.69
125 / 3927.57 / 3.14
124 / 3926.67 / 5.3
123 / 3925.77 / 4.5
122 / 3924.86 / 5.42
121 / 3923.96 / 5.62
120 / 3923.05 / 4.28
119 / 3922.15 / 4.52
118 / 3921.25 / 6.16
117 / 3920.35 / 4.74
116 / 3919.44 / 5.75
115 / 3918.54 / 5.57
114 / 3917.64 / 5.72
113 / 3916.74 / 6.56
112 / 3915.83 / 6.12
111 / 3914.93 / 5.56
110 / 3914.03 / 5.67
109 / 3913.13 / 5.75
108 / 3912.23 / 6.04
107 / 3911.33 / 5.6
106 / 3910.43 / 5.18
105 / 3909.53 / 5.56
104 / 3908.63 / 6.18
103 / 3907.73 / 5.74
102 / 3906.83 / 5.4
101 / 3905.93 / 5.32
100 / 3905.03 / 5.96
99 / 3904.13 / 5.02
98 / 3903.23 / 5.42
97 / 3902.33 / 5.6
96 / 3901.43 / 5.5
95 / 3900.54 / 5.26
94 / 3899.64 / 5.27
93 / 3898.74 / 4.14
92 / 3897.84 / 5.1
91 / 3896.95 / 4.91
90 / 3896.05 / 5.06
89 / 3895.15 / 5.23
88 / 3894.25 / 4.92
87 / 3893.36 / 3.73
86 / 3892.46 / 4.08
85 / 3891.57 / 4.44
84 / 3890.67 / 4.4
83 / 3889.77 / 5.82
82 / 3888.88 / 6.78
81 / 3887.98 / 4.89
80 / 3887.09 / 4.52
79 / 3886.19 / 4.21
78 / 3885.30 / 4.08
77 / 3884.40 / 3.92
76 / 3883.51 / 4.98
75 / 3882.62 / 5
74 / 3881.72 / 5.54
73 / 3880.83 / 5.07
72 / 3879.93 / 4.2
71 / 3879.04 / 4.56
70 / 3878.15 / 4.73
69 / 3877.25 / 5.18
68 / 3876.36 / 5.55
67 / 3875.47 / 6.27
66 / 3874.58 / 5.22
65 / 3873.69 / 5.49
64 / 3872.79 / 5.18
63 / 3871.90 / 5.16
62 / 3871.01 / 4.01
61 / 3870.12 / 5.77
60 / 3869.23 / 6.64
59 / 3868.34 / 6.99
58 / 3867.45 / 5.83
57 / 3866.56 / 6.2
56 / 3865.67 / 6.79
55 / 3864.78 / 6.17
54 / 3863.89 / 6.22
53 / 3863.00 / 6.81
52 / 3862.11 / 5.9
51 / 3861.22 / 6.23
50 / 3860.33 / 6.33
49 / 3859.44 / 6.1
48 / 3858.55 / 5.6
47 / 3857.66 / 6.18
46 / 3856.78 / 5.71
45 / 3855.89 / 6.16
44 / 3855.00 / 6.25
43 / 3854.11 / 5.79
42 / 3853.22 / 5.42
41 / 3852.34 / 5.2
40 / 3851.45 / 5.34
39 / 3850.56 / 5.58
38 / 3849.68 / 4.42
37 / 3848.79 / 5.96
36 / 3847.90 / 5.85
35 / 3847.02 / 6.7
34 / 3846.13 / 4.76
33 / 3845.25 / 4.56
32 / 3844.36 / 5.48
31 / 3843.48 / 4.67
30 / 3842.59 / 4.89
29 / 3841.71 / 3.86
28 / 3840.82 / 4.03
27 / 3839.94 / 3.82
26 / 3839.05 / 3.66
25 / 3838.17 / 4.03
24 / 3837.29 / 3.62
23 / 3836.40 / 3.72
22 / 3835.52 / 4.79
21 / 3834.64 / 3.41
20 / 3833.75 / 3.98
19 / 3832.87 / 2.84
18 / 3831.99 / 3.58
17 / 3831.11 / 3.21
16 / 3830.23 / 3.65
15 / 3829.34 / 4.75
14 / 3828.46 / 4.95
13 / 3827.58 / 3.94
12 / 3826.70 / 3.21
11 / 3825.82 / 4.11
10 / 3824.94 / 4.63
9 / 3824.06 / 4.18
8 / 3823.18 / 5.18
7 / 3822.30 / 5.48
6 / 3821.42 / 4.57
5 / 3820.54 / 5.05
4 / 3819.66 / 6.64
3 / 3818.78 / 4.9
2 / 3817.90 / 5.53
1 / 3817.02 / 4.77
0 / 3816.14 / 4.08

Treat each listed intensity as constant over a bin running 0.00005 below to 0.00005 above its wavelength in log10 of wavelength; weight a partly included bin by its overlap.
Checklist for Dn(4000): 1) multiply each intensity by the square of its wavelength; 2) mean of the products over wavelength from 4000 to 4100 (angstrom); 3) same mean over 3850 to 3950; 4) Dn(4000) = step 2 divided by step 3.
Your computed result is 1.3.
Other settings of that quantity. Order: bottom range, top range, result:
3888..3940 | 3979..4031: 1.32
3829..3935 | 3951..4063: 1.22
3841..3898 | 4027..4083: 1.24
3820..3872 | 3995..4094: 1.33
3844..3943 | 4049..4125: 1.23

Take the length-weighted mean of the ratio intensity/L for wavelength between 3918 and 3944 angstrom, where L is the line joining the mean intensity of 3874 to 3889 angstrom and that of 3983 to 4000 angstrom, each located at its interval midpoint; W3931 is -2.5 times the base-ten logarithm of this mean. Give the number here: 0.24 mag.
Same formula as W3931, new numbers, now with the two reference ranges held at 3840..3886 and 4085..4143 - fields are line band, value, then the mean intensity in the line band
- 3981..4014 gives -0.08 mag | 5.96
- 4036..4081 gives -0.09 mag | 6.06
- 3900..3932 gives 0.08 mag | 5.08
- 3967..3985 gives 0.26 mag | 4.36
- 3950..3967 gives 0.11 mag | 4.97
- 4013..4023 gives -0.18 mag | 6.58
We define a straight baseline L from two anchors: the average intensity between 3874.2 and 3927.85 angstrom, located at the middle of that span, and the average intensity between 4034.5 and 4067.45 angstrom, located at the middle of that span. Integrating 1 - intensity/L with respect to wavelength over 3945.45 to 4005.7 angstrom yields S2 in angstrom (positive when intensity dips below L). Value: 4.8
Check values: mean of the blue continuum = 5.17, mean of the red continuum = 6.13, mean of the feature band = 5.21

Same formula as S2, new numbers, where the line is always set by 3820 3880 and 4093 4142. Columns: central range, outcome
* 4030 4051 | -2.9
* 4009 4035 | -4.3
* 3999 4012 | -1.5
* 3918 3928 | 0.4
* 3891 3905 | 0.6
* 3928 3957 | 3.3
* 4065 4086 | -1.1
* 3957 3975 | 4.1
